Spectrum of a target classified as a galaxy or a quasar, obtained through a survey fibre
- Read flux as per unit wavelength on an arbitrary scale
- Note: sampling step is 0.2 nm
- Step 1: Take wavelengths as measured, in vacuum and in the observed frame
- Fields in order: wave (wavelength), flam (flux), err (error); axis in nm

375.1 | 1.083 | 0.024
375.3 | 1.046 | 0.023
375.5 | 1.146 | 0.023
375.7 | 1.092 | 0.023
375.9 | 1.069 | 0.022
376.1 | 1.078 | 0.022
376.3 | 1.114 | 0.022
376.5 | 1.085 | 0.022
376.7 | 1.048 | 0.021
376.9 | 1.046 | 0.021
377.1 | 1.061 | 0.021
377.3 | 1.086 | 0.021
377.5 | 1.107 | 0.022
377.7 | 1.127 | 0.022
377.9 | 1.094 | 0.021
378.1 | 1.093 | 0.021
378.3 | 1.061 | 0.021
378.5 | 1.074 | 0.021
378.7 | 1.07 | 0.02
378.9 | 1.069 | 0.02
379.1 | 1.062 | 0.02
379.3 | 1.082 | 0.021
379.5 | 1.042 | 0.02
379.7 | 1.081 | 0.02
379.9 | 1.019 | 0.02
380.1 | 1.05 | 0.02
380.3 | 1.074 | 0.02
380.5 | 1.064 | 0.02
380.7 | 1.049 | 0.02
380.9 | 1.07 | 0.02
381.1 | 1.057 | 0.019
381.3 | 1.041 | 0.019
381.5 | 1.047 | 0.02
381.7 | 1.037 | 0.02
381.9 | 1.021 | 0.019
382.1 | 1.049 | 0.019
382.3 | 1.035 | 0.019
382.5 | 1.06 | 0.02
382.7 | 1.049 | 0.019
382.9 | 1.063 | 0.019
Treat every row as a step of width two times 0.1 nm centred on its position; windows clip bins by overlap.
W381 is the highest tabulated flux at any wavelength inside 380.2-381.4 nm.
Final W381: 1.074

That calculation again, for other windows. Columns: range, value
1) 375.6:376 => 1.092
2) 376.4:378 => 1.127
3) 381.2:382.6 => 1.06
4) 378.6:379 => 1.07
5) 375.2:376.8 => 1.146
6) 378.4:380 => 1.082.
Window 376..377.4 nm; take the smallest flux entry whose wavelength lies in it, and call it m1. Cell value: 1.046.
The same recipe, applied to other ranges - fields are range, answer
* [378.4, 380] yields 1.019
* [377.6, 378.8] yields 1.061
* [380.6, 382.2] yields 1.021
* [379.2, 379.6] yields 1.042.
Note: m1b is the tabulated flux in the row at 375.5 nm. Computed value 1.146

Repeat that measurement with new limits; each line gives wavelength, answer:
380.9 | 1.07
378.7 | 1.07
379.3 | 1.082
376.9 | 1.046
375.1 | 1.083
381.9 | 1.021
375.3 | 1.046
